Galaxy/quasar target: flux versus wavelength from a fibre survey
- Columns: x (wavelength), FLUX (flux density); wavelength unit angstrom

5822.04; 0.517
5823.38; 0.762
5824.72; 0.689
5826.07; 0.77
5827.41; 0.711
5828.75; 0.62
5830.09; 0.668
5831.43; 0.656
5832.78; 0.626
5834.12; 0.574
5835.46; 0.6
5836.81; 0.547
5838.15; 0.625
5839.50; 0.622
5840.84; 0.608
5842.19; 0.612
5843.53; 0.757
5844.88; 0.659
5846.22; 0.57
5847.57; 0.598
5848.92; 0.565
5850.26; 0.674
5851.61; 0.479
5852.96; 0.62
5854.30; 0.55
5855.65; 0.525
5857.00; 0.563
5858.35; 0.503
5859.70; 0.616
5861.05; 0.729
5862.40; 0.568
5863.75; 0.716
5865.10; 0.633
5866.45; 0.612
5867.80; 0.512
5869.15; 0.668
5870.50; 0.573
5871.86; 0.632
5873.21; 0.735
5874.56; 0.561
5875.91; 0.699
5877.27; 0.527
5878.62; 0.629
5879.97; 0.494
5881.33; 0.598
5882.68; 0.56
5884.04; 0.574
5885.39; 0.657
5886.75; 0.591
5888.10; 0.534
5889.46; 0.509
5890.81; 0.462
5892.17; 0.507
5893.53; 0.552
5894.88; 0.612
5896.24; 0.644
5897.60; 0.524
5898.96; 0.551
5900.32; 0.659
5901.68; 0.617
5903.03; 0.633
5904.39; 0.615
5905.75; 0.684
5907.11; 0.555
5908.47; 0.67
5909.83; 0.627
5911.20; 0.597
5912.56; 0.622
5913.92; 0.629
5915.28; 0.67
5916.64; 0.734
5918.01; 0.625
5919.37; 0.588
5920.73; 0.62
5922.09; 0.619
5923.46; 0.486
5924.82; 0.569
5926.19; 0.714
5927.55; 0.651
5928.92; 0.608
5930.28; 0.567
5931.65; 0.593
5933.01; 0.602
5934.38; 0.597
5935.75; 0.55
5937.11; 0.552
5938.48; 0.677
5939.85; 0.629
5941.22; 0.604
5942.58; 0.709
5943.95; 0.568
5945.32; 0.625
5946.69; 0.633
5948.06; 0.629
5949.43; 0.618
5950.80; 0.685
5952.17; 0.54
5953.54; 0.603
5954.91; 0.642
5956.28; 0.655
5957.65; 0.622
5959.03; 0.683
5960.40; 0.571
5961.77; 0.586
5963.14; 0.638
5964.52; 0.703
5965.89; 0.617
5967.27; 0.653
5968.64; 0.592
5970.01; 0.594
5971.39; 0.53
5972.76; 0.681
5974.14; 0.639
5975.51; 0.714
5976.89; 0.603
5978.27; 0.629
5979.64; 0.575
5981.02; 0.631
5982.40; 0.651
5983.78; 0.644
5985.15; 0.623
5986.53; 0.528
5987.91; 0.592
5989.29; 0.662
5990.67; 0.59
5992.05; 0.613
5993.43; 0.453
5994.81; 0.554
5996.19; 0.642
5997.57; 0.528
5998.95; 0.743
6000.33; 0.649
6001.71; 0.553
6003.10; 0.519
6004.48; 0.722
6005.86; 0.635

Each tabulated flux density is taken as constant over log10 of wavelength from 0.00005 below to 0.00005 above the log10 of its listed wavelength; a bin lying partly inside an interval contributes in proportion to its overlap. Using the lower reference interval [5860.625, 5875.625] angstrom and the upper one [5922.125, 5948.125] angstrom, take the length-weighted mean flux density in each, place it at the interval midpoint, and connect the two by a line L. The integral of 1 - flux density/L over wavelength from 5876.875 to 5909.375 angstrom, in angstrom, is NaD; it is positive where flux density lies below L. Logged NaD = 2.1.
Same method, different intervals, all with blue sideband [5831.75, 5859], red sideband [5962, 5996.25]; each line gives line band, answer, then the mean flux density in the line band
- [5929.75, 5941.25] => 0.20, 0.596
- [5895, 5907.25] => -0.19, 0.612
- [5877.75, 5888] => 0.30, 0.582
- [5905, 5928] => -0.85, 0.627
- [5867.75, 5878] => -0.36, 0.62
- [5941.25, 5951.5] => -0.46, 0.636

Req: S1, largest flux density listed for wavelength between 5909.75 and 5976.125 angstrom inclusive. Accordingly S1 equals 0.734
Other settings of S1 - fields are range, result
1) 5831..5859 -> 0.757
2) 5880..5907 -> 0.684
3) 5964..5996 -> 0.714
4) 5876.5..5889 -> 0.657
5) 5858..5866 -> 0.729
